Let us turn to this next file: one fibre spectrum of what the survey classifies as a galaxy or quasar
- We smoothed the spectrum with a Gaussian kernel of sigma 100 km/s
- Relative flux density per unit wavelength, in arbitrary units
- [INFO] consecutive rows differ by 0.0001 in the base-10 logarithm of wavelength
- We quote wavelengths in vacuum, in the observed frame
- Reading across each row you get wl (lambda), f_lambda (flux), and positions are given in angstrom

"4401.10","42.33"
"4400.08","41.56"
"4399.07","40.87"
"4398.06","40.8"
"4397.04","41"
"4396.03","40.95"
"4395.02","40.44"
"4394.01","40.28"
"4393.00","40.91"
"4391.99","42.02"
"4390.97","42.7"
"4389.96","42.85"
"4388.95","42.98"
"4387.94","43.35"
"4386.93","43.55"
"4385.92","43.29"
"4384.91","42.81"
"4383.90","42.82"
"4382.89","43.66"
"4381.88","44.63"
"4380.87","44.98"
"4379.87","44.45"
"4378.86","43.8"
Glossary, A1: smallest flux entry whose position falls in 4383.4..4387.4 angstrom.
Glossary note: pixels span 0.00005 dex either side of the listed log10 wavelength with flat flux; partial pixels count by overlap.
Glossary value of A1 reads 42.81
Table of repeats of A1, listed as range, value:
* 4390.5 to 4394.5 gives 40.28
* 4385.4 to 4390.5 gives 42.85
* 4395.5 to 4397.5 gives 40.95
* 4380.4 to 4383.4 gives 43.66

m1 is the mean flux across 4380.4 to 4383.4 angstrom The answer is 44.4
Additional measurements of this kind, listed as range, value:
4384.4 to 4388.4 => 43.2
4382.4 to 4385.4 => 43.1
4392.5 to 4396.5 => 40.7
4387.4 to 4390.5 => 43.1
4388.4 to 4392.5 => 42.6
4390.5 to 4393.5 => 41.8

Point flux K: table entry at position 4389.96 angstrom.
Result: 42.85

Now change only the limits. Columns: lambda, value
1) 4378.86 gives 43.8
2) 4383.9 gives 42.82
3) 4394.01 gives 40.28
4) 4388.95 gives 42.98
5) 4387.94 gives 43.35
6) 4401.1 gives 42.33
